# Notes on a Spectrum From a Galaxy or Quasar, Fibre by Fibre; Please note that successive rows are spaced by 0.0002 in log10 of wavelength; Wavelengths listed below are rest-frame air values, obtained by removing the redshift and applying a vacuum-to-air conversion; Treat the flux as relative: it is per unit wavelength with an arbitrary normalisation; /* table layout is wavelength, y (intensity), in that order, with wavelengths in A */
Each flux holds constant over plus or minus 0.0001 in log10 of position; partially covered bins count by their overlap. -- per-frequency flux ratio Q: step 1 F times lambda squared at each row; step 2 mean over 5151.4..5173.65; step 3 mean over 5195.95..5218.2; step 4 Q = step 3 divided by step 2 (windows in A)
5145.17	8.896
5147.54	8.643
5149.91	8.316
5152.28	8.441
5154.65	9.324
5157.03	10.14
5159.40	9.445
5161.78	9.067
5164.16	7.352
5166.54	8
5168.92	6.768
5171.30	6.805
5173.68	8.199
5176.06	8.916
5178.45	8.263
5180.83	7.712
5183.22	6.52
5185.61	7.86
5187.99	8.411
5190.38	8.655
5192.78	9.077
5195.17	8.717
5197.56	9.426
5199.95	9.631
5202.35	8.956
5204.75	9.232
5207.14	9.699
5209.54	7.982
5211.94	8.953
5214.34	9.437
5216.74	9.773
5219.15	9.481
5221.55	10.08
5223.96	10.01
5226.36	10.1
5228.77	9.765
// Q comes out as 1.1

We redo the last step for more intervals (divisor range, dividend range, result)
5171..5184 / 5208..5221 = 1.19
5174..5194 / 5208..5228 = 1.18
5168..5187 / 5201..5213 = 1.19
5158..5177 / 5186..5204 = 1.12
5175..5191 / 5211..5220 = 1.19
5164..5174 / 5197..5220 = 1.27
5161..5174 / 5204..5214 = 1.20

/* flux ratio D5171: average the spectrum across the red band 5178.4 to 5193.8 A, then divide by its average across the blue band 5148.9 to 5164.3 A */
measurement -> 0.90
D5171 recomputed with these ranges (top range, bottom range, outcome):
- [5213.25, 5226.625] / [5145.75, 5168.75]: 1.13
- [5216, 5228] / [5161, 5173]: 1.31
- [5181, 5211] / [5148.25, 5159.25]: 0.95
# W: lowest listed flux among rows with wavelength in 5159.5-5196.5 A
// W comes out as 6.52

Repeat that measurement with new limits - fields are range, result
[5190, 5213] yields 7.982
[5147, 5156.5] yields 8.316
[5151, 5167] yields 7.352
